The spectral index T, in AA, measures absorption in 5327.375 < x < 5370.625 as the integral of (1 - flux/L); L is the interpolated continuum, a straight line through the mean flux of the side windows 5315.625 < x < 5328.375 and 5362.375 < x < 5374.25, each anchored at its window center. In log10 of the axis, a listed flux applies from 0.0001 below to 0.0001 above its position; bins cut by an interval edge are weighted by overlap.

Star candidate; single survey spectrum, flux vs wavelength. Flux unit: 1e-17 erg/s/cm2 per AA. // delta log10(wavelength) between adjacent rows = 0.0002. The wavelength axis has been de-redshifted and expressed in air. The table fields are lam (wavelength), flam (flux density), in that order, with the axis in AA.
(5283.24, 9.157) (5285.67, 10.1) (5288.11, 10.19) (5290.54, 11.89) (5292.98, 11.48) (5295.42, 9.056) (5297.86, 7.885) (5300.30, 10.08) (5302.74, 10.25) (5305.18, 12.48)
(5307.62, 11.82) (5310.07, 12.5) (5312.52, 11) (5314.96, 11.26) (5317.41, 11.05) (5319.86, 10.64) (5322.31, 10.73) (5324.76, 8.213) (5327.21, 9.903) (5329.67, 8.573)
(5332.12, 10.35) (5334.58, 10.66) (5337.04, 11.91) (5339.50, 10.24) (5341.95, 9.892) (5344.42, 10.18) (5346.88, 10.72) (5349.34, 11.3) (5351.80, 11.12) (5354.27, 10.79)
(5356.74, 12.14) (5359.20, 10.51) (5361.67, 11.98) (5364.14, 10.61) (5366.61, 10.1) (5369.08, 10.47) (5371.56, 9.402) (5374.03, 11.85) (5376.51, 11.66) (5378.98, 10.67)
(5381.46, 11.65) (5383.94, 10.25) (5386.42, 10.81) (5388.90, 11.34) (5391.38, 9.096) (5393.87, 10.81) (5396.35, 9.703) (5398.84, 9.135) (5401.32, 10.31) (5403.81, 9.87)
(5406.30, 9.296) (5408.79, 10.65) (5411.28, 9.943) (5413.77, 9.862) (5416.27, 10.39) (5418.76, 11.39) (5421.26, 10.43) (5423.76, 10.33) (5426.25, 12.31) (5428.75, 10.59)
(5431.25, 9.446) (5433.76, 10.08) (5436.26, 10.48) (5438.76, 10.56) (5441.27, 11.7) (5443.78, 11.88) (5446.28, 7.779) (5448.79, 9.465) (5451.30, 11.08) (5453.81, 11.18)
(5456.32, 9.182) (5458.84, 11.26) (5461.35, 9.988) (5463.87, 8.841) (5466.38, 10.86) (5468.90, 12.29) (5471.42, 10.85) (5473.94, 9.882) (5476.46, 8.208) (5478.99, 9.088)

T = -1.4 AA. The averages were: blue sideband 10.2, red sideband 10.4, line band 10.6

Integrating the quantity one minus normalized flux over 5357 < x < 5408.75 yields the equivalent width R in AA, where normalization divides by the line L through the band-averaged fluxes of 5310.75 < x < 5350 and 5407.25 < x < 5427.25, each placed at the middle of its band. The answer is 0.2 AA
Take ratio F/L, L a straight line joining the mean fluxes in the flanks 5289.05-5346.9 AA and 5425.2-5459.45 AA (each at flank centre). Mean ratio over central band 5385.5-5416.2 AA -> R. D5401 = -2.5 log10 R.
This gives 0.04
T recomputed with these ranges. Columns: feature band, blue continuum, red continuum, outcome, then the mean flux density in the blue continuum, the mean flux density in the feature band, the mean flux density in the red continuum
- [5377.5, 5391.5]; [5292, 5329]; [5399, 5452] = -0.5 AA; 10.5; 10.8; 10.3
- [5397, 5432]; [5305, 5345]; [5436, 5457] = 0.6 AA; 10.6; 10.3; 10.4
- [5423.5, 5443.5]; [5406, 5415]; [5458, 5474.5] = -1.0 AA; 10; 10.8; 10.6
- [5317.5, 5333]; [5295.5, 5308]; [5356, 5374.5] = 1.0 AA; 10.3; 9.82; 10.8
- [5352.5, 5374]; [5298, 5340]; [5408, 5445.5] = -0.4 AA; 10.6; 10.8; 10.6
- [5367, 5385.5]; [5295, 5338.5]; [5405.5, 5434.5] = -0.7 AA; 10.5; 10.8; 10.4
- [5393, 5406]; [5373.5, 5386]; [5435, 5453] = 1.2 AA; 11.2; 9.9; 10.4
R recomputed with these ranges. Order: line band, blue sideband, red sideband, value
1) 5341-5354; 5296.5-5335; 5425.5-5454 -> -0.3 AA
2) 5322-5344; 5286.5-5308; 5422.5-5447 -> 1.0 AA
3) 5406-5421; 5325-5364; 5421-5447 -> 0.4 AA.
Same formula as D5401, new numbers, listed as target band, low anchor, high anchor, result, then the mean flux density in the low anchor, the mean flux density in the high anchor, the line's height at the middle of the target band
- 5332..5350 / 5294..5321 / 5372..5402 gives 0.00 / 10.7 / 10.6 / 10.7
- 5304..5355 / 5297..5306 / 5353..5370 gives -0.02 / 10.2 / 11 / 10.5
